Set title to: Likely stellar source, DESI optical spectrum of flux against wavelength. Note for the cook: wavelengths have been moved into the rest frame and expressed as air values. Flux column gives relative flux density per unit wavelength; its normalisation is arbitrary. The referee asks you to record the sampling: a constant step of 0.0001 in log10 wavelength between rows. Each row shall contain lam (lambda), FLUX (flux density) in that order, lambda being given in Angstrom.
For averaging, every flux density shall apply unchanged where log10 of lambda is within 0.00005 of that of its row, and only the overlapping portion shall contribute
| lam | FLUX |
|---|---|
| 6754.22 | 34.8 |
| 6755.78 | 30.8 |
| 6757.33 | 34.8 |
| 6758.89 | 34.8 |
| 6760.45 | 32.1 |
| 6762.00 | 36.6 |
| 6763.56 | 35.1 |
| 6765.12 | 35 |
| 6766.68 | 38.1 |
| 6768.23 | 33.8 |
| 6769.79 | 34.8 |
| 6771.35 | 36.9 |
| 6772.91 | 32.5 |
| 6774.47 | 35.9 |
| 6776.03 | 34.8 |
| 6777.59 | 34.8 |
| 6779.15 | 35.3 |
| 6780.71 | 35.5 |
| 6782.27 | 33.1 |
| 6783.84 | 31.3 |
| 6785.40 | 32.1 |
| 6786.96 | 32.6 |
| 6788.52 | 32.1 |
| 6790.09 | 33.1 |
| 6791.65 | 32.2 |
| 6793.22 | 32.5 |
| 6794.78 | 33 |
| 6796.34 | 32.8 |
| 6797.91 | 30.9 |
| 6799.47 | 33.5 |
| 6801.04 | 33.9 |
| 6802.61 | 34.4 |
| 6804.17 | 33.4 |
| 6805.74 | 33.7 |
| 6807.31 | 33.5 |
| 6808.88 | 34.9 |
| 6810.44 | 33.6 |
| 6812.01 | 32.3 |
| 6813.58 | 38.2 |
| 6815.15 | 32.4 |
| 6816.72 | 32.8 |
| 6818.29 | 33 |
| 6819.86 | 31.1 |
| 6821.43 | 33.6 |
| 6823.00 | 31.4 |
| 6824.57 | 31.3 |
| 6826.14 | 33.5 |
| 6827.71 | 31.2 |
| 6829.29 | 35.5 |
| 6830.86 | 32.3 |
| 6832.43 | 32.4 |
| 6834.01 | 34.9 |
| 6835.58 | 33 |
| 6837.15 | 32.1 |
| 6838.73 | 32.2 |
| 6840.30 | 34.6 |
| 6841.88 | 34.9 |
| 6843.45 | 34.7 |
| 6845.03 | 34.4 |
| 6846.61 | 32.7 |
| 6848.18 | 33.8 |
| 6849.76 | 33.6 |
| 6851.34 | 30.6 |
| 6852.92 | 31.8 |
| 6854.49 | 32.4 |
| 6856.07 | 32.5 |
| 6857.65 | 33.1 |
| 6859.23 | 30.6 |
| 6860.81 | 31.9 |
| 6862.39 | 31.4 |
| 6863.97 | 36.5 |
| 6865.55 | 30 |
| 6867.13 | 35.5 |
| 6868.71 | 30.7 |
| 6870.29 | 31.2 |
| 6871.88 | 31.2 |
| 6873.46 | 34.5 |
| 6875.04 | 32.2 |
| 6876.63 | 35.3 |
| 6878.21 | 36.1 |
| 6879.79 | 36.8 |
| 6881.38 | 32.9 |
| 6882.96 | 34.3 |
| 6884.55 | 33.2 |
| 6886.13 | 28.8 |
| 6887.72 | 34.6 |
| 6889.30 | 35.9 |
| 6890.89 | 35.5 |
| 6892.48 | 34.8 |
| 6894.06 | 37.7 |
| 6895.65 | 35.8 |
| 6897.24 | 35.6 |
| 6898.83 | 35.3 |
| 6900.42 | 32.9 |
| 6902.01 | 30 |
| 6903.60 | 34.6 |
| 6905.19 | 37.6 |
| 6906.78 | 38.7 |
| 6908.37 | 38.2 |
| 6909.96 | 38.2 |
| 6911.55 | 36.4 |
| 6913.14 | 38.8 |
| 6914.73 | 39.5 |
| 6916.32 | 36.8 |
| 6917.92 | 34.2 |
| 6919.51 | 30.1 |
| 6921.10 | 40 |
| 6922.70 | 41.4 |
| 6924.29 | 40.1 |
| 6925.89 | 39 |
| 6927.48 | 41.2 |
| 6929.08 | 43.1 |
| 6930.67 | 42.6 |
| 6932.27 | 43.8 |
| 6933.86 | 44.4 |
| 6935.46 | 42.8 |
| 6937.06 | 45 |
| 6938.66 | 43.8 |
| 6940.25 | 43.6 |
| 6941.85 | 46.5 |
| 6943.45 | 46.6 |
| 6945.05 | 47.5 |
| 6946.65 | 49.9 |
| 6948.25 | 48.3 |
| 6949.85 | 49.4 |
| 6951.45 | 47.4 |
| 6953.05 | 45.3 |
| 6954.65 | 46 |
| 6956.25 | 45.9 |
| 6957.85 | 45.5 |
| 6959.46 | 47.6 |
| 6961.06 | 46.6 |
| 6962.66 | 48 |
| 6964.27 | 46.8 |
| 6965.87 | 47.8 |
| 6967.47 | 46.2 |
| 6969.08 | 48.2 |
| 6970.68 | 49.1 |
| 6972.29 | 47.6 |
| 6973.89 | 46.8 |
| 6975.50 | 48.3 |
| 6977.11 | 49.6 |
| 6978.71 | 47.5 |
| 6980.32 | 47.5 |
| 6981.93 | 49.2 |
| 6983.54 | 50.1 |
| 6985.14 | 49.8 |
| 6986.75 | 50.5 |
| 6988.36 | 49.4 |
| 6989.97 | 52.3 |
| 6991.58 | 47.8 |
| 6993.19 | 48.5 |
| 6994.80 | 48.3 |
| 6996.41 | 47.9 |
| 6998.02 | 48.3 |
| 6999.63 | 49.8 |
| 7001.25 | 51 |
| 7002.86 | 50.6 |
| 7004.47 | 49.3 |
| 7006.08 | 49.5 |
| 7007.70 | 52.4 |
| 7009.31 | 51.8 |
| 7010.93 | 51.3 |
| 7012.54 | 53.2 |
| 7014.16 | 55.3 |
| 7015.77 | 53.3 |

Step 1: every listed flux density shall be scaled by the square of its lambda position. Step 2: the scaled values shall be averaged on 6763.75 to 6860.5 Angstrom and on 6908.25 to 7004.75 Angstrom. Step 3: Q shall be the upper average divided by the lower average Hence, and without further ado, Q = 1.4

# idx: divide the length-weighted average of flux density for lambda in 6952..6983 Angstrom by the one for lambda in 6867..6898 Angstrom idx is 1.4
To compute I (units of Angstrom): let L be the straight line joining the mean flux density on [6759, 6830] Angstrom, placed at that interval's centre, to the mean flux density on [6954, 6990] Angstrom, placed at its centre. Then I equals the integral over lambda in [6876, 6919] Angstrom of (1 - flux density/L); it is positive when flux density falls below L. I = 6.7 Angstrom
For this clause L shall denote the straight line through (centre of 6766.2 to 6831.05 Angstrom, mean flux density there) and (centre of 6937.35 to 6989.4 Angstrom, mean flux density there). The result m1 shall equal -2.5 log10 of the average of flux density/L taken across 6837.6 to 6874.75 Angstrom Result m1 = 0.17 mag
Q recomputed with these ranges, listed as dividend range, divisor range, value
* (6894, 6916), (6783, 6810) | 1.14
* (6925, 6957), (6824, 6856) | 1.40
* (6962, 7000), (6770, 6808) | 1.53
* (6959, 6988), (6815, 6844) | 1.52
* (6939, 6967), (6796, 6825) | 1.47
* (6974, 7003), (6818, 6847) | 1.55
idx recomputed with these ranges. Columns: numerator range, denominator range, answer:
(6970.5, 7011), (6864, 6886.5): 1.48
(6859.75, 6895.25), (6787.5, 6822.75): 1.01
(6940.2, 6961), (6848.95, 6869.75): 1.45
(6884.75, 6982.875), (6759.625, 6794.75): 1.23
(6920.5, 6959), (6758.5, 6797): 1.31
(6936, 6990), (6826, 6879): 1.44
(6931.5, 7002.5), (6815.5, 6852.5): 1.44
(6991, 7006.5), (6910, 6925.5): 1.31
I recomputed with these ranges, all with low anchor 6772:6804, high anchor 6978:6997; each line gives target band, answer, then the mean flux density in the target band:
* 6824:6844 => 2.0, 33.3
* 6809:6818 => 0.4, 33.9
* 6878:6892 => 2.3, 34.2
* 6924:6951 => 0.3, 44.7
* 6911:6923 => 1.8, 37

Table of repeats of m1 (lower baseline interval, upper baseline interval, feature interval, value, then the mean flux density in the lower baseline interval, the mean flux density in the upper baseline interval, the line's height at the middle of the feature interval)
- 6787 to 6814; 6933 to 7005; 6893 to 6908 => 0.18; 33.3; 47.7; 41.9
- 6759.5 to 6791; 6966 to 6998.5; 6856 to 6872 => 0.25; 34.3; 48.6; 40.4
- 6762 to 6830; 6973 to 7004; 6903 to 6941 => 0.10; 33.6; 49.1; 43.8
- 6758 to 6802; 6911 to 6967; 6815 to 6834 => 0.12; 33.9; 43.5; 36.6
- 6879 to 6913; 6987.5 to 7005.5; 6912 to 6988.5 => -0.05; 35.2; 49.4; 42.9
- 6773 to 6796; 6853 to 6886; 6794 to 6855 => 0.00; 33.4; 33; 33.2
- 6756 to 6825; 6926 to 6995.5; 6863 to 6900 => 0.20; 33.7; 47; 40.8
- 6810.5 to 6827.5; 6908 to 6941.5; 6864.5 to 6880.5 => 0.10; 32.9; 40.3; 36.6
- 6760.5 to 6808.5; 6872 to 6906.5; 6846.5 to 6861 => 0.06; 33.9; 34.5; 34.3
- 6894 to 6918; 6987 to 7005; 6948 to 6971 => -0.07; 36.3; 49.4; 44.1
